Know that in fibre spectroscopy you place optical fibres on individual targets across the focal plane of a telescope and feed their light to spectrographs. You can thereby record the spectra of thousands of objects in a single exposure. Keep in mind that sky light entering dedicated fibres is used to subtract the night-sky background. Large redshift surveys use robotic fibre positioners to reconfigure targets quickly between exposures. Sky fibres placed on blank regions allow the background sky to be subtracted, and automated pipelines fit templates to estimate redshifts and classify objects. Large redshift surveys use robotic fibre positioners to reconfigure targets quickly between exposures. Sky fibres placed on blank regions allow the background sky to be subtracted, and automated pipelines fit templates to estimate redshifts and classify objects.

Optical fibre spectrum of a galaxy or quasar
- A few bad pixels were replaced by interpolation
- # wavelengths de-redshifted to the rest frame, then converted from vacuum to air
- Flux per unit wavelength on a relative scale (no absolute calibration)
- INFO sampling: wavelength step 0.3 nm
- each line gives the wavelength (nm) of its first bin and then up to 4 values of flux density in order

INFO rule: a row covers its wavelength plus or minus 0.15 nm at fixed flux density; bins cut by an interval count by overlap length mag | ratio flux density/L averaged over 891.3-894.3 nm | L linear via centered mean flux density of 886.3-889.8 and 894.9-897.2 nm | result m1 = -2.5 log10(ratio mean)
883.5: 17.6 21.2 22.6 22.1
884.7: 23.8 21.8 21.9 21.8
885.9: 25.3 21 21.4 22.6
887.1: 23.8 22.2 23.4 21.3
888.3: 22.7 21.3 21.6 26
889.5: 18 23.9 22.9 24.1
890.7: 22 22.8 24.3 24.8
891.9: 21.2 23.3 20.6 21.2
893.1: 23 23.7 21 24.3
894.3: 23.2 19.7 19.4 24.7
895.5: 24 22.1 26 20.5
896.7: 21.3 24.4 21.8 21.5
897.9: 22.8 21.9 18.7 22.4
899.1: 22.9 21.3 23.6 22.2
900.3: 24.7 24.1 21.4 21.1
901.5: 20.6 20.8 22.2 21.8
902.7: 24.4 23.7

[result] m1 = 0.00 mag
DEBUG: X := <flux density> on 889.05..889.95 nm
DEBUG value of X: 22.6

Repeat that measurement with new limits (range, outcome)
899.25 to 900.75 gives 23.2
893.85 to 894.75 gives 22.4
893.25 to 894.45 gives 23.1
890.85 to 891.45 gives 23.6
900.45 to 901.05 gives 22.8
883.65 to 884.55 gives 22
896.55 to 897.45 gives 22.5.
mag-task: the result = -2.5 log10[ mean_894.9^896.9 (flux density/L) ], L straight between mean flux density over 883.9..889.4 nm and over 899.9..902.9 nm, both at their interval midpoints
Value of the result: -0.02 mag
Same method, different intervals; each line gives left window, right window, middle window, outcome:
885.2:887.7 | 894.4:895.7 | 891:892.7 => -0.03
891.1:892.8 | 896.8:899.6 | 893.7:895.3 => 0.02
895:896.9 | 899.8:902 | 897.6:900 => 0.03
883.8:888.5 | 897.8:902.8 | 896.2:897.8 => 0.01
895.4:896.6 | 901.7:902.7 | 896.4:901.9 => 0.02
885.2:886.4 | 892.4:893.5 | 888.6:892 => -0.03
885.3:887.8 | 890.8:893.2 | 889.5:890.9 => 0.00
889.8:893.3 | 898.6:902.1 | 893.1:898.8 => 0.01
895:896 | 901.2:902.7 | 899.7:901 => -0.05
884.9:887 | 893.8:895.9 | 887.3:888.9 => 0.01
